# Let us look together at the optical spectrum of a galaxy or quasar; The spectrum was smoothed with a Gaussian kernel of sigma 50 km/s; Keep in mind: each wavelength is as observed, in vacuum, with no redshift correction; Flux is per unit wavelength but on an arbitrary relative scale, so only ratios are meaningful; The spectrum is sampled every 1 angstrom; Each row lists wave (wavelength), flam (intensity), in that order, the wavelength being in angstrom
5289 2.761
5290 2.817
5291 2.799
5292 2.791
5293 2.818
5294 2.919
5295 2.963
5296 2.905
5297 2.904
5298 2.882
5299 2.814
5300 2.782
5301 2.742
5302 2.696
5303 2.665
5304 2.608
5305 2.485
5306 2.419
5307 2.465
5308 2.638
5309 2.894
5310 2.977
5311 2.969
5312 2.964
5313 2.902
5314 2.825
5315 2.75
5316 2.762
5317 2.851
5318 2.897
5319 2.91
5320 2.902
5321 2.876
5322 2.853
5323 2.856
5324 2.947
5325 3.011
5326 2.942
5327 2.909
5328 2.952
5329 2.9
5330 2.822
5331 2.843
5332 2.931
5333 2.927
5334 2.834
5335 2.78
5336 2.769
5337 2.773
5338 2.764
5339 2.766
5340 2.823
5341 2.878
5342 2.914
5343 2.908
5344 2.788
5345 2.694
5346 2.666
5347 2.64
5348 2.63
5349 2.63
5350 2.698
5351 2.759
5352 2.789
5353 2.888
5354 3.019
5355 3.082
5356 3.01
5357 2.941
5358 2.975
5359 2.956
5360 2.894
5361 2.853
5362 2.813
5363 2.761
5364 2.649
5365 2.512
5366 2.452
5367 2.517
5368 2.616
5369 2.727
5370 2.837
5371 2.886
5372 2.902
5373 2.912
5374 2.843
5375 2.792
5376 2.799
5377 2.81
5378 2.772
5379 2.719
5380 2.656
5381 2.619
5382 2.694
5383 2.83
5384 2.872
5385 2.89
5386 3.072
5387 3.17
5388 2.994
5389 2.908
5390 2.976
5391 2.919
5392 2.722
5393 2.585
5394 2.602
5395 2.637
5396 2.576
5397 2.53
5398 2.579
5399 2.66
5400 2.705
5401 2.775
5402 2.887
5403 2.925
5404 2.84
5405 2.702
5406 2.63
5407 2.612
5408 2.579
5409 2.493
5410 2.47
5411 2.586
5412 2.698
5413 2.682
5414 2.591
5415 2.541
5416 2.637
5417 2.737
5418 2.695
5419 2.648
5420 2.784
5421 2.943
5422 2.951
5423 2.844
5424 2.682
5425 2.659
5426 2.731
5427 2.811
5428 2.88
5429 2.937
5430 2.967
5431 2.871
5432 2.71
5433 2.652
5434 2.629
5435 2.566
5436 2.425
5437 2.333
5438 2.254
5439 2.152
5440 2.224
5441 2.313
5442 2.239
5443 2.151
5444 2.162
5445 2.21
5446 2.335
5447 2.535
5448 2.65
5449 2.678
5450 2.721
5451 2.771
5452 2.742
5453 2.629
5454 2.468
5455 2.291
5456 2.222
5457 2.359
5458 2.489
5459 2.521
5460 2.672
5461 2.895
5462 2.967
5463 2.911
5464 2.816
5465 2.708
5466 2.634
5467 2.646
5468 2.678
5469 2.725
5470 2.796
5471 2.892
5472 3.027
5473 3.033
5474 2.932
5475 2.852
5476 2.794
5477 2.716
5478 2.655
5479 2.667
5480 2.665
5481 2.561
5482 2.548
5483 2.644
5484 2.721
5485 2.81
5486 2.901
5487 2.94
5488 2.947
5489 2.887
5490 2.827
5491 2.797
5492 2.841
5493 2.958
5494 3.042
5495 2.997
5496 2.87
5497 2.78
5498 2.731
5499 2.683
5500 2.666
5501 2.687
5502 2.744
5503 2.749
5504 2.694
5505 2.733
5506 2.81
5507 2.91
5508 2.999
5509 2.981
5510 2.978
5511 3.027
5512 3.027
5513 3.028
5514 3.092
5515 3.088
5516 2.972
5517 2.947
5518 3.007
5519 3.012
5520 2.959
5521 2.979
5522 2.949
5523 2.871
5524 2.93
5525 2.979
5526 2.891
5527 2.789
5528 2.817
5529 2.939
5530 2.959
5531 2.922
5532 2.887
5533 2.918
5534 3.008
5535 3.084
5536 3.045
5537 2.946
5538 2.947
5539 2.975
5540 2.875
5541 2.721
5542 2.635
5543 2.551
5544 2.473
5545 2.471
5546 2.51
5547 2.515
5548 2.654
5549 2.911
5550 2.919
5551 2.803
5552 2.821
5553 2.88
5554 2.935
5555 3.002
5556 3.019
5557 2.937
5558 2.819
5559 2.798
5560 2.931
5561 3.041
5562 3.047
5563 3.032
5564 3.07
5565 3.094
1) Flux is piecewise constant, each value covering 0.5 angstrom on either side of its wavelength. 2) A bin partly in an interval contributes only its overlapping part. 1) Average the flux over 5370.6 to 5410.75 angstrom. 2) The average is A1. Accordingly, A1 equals 2.76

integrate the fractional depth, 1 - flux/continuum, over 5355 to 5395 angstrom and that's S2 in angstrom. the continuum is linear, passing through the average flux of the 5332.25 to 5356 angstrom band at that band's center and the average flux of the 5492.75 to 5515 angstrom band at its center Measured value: 0.2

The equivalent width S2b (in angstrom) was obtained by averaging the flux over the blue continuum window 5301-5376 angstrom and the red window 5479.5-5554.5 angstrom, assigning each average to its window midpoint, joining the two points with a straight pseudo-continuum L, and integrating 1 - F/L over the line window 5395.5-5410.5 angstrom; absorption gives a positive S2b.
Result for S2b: 0.8 angstrom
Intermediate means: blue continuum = 2.81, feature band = 2.66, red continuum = 2.85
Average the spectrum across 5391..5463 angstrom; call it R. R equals 2.61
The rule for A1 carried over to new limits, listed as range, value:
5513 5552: 2.87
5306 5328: 2.85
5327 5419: 2.77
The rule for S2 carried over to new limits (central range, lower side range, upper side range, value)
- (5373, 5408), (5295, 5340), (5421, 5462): -1.3 angstrom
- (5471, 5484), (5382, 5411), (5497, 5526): 0.4 angstrom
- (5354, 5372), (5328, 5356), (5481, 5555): 0.1 angstrom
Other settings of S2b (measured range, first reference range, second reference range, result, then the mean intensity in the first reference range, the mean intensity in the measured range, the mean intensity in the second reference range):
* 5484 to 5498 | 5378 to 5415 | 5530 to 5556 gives -0.5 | 2.73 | 2.88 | 2.82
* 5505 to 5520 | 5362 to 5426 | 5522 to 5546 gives -0.8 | 2.74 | 2.98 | 2.85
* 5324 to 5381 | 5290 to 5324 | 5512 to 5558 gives 0.2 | 2.8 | 2.81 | 2.88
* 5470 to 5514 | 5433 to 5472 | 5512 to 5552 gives -2.1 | 2.54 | 2.83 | 2.87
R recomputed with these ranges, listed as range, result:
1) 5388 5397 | 2.74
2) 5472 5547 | 2.85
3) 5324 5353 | 2.82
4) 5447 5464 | 2.63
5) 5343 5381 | 2.78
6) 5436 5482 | 2.59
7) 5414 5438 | 2.71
